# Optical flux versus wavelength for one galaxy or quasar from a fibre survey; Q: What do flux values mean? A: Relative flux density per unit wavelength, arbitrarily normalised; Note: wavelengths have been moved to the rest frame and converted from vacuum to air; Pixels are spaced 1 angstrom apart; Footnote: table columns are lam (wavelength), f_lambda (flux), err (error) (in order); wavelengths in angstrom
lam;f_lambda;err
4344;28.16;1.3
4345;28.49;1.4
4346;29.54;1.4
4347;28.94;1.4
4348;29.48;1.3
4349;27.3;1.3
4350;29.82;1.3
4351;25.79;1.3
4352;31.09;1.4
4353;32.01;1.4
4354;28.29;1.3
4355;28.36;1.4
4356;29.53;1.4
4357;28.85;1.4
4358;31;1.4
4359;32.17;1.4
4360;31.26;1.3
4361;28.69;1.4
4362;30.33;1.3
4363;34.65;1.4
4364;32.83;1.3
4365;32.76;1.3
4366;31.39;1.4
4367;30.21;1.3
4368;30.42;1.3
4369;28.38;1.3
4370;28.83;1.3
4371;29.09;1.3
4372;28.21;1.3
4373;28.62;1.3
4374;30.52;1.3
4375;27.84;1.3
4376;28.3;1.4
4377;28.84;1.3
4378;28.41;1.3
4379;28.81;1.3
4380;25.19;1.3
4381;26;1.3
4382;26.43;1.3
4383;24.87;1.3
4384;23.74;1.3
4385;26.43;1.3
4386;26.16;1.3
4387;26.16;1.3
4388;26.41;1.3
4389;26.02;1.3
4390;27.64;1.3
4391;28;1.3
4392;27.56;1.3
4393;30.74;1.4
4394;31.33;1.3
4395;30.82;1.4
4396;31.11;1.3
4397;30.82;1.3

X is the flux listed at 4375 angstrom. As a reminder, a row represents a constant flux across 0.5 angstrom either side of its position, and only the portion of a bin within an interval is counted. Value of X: 27.84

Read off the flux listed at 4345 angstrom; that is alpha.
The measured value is 28.49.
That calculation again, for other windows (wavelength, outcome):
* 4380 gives 25.19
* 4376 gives 28.3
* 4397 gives 30.82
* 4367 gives 30.21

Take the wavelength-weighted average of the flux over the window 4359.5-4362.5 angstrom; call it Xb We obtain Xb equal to 30.1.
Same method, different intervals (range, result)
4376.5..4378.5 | 28.6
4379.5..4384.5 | 25.2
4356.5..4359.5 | 30.7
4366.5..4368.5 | 30.3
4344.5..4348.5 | 29.1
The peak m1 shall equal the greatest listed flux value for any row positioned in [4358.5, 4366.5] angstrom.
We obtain 34.65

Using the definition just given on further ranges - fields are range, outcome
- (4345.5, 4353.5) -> 32.01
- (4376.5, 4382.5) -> 28.84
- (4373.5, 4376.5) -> 30.52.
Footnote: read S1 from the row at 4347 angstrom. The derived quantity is 28.94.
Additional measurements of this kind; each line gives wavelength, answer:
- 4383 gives 24.87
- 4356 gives 29.53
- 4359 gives 32.17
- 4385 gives 26.43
